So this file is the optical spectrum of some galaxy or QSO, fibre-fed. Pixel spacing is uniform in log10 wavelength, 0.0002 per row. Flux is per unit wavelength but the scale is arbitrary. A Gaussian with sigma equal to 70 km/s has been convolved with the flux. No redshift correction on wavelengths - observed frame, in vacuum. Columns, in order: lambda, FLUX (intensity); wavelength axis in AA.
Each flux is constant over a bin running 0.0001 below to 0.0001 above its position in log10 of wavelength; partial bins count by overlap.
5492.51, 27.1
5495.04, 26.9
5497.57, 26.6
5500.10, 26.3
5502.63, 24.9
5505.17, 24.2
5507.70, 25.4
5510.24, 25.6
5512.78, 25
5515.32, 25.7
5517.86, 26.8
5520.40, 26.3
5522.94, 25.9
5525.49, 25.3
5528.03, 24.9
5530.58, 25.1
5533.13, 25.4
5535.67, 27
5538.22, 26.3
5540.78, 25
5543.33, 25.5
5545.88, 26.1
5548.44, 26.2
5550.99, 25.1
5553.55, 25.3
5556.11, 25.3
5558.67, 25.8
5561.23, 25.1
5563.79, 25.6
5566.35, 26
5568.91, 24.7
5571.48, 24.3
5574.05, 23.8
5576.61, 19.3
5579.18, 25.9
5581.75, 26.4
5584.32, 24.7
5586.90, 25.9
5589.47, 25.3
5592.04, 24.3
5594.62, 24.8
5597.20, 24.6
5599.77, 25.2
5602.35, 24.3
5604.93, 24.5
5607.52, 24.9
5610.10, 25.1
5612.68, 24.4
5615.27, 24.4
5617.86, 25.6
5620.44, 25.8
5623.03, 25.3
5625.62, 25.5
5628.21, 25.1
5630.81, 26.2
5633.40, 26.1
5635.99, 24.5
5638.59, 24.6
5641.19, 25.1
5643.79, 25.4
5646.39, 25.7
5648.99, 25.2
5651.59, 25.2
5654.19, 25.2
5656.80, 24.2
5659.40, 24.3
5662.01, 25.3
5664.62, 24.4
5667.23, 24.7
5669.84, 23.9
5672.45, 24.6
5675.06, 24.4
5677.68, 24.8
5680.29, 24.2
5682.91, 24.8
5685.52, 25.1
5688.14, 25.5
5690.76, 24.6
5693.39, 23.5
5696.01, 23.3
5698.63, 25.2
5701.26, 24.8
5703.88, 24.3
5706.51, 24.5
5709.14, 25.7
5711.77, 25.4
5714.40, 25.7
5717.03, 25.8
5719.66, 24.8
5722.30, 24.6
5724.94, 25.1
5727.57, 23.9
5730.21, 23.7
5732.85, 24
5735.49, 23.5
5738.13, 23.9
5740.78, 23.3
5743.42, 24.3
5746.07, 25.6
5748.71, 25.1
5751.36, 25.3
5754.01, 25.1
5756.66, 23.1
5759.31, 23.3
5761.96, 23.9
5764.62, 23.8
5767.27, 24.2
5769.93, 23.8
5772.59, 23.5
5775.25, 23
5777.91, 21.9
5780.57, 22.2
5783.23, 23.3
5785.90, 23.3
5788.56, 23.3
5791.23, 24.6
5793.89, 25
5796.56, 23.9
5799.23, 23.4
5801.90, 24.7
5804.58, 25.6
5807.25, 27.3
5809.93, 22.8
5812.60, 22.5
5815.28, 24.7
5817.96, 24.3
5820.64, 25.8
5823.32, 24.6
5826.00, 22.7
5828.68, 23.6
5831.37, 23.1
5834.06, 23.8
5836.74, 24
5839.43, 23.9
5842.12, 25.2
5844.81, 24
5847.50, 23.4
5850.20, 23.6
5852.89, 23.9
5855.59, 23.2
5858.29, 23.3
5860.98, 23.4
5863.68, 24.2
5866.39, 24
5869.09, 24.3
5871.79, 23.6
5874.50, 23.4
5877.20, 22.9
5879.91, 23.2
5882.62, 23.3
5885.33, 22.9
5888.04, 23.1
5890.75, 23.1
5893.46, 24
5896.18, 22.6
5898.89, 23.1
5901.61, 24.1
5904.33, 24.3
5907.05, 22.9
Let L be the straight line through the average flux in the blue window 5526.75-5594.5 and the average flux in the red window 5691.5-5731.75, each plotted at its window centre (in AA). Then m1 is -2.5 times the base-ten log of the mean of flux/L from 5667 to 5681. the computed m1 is 0.02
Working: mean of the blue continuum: 25.2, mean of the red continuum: 24.7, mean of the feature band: 24.4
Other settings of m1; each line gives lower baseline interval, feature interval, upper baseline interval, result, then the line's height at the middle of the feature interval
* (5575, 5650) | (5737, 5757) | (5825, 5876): -0.01 mag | 24.3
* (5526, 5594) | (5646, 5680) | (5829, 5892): 0.00 mag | 24.6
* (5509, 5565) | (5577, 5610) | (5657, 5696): 0.01 mag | 25.2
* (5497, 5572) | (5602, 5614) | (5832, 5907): 0.02 mag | 25.1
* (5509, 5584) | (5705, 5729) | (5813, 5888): -0.03 mag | 24.4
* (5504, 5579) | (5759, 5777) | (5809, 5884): 0.02 mag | 24.1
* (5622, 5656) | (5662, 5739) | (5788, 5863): 0.01 mag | 24.9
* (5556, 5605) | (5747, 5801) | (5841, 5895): 0.01 mag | 24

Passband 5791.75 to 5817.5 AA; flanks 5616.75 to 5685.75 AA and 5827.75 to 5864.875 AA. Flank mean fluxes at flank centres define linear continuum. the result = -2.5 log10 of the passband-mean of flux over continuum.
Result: -0.02 mag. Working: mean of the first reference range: 25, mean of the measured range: 24.4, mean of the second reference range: 23.8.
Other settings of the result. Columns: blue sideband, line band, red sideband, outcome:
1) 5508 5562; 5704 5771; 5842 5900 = -0.004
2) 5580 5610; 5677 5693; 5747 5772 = -0.009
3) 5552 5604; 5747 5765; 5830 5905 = -0.010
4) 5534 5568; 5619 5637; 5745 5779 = -0.020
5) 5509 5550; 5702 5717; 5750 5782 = -0.047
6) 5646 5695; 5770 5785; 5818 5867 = 0.061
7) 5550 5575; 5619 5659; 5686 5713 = -0.017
